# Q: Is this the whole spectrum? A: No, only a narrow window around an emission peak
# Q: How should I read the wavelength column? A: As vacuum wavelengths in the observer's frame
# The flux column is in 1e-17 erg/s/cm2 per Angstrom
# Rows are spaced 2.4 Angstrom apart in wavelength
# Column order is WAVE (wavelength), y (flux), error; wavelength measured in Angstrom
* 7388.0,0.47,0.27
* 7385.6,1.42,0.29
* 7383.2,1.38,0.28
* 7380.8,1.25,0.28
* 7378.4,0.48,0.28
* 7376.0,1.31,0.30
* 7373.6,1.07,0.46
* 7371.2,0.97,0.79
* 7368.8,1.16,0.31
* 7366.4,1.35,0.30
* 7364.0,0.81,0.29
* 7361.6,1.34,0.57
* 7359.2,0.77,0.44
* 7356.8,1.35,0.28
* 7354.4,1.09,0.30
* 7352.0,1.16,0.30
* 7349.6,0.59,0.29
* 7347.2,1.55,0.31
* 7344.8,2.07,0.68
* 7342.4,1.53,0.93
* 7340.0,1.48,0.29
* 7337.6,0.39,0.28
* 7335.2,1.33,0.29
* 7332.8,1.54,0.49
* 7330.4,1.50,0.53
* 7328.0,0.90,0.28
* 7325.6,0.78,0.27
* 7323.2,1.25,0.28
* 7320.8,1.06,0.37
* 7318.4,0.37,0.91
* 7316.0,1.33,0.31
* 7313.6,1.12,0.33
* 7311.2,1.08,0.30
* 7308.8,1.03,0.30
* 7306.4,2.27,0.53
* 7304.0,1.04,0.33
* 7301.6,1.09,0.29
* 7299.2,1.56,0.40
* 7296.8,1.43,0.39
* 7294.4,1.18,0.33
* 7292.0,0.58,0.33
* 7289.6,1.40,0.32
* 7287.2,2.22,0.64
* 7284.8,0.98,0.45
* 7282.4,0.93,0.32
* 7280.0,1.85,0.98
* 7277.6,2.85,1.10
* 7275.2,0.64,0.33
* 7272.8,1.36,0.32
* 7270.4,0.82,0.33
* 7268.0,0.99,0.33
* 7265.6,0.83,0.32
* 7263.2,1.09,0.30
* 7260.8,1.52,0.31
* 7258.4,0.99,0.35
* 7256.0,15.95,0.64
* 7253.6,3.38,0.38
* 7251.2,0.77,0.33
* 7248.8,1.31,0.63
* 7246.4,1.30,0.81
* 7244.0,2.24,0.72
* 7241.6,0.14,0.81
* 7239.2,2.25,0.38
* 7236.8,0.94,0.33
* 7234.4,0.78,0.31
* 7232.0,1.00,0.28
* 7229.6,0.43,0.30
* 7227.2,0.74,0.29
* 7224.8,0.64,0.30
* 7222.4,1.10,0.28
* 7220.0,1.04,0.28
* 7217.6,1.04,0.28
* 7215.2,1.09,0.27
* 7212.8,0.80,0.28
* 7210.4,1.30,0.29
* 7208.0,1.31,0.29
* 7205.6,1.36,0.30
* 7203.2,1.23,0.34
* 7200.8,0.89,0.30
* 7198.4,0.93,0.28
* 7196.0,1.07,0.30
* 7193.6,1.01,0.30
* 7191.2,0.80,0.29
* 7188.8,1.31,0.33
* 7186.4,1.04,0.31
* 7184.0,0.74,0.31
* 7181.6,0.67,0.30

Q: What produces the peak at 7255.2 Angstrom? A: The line H-alpha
